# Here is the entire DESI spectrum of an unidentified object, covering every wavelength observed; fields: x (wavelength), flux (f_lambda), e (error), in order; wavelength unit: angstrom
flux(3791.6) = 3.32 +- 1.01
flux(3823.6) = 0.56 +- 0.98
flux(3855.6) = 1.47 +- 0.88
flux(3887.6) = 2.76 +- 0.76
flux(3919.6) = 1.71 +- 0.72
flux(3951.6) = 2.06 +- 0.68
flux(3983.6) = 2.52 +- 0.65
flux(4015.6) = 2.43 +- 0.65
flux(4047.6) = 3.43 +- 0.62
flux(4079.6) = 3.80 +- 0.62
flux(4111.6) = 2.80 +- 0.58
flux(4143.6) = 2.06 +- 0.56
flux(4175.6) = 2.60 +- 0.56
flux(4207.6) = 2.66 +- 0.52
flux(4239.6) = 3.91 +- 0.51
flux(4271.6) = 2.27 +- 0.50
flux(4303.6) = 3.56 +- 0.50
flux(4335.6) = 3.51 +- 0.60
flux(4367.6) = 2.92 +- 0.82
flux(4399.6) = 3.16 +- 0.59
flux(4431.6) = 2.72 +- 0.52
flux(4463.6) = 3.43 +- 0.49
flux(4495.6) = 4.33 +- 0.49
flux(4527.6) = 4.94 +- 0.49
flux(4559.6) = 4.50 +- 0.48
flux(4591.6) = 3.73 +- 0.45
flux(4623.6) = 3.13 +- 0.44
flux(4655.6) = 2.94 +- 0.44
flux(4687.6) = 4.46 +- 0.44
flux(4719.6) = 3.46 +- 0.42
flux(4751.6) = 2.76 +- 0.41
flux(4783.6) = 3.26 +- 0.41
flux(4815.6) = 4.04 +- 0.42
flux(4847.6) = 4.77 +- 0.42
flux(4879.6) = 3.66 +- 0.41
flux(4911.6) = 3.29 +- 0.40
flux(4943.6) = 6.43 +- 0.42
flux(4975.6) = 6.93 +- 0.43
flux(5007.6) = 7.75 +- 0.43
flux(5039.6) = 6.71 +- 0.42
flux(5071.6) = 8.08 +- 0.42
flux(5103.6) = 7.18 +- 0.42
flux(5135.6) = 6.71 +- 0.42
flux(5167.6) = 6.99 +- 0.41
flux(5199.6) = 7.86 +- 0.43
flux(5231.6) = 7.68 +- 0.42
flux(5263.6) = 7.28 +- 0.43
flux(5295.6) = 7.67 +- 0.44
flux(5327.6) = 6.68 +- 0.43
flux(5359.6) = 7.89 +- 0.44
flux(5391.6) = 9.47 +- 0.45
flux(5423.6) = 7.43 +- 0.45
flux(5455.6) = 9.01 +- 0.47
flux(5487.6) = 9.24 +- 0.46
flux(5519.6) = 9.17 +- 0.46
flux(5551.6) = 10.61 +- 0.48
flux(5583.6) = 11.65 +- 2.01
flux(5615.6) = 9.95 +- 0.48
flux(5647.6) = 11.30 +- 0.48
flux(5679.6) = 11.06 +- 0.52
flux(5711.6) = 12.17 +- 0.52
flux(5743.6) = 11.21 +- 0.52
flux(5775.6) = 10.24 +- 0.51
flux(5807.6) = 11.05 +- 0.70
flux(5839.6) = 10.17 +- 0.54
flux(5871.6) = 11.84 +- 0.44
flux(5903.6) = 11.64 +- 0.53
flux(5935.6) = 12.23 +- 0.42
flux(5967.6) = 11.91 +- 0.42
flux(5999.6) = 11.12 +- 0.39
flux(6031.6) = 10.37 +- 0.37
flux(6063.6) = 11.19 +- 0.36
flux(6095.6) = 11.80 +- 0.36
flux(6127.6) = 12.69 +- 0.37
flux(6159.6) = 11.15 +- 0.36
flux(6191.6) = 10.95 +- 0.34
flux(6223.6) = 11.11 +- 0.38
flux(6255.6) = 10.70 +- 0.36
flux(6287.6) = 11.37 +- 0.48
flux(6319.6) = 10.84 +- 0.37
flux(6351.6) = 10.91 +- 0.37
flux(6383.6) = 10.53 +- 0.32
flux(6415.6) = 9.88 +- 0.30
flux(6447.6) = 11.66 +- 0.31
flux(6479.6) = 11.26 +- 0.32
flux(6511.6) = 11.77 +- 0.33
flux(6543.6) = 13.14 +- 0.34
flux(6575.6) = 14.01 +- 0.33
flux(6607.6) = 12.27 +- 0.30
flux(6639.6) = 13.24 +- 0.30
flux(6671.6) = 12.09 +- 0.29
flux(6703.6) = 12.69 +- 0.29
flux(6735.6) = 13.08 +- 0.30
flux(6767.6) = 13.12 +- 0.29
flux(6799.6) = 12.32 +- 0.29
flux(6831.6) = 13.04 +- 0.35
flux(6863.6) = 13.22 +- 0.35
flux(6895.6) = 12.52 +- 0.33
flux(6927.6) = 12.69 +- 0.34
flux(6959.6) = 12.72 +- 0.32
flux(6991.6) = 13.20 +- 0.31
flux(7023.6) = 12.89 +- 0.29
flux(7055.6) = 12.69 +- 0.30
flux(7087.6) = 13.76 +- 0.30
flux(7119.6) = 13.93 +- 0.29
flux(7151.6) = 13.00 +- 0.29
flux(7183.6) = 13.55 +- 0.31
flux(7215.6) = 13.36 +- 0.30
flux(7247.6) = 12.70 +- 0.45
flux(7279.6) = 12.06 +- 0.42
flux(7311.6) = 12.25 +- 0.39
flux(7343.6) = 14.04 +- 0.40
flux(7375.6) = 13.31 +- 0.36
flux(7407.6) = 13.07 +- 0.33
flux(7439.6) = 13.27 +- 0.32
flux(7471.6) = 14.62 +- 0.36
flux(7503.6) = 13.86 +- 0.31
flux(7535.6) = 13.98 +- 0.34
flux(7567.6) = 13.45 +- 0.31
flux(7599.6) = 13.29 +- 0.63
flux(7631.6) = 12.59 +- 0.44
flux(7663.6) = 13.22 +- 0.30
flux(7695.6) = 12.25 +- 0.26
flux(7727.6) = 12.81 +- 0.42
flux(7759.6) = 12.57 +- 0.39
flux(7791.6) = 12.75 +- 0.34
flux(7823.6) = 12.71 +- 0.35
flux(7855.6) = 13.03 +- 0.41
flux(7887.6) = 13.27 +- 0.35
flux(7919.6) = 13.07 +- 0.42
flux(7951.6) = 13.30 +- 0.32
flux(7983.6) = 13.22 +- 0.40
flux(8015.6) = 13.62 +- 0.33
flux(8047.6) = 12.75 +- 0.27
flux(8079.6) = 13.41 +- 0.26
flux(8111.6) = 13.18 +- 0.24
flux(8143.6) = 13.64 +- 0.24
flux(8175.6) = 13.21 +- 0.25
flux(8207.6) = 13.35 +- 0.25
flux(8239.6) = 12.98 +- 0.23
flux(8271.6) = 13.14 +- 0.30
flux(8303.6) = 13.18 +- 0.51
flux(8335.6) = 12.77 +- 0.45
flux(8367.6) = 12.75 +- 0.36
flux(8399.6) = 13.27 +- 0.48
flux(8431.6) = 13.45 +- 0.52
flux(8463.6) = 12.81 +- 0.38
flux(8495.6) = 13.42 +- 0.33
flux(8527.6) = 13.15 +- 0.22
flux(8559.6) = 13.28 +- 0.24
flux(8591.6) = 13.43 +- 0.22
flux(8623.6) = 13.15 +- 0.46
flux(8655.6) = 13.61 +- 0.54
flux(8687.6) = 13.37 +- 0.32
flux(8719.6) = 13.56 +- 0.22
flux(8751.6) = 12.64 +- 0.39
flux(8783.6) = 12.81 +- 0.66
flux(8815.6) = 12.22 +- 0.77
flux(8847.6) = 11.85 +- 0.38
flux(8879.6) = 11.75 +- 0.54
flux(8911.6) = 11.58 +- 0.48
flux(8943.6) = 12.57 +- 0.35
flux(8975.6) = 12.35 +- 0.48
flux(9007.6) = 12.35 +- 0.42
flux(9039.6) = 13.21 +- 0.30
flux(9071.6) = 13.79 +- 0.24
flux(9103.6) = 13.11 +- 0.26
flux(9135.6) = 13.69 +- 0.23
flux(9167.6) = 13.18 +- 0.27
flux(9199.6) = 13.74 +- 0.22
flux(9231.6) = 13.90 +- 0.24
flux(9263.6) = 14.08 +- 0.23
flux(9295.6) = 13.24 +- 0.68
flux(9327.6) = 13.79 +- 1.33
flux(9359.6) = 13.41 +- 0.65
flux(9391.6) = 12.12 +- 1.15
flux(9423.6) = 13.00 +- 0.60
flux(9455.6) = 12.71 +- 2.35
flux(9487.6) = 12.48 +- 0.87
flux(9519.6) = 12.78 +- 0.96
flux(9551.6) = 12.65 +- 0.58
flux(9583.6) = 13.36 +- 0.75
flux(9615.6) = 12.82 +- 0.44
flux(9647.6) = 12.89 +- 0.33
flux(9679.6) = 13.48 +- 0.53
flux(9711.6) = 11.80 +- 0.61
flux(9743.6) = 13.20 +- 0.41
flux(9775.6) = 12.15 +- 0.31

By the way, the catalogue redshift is 0.237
